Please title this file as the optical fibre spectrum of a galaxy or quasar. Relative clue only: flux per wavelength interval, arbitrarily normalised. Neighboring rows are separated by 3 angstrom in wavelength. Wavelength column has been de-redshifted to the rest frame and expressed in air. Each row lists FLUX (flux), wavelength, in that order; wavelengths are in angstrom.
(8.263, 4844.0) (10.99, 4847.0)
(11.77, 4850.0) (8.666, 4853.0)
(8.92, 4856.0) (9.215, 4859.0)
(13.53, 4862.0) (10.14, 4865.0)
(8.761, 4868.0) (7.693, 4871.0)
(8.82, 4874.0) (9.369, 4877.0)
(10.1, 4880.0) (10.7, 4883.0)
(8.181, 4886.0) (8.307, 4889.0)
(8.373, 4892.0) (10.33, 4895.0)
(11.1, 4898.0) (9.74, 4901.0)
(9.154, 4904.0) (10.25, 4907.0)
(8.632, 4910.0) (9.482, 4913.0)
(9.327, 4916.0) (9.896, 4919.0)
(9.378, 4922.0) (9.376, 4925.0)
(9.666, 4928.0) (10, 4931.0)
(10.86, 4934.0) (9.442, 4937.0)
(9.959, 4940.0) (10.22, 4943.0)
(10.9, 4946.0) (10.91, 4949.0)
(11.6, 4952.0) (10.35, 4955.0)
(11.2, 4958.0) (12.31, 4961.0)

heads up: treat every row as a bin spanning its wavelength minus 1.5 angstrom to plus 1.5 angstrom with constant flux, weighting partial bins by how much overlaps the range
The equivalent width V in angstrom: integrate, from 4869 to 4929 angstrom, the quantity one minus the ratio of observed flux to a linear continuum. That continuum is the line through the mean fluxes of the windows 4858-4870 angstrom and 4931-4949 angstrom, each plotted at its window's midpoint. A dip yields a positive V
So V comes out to 5.5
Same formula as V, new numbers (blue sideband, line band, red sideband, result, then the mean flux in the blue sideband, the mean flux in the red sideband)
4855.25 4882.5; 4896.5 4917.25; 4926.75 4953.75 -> 0.8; 9.68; 10.4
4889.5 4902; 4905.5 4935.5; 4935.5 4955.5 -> 1.3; 9.77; 10.5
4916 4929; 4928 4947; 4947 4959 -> 0.2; 9.55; 11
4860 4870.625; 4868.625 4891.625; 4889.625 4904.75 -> 2.5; 10.4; 9.69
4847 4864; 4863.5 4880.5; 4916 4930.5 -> 1.9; 10.5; 9.58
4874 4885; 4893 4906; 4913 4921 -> -0.5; 9.8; 9.57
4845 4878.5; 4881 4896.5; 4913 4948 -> 1.0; 9.78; 9.91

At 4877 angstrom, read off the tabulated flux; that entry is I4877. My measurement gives 9.369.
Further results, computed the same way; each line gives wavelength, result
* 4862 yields 13.53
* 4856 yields 8.92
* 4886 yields 8.181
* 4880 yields 10.1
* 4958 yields 11.2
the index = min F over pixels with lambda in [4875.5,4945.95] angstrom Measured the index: 8.181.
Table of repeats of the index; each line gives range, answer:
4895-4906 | 9.154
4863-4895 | 7.693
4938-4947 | 9.959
